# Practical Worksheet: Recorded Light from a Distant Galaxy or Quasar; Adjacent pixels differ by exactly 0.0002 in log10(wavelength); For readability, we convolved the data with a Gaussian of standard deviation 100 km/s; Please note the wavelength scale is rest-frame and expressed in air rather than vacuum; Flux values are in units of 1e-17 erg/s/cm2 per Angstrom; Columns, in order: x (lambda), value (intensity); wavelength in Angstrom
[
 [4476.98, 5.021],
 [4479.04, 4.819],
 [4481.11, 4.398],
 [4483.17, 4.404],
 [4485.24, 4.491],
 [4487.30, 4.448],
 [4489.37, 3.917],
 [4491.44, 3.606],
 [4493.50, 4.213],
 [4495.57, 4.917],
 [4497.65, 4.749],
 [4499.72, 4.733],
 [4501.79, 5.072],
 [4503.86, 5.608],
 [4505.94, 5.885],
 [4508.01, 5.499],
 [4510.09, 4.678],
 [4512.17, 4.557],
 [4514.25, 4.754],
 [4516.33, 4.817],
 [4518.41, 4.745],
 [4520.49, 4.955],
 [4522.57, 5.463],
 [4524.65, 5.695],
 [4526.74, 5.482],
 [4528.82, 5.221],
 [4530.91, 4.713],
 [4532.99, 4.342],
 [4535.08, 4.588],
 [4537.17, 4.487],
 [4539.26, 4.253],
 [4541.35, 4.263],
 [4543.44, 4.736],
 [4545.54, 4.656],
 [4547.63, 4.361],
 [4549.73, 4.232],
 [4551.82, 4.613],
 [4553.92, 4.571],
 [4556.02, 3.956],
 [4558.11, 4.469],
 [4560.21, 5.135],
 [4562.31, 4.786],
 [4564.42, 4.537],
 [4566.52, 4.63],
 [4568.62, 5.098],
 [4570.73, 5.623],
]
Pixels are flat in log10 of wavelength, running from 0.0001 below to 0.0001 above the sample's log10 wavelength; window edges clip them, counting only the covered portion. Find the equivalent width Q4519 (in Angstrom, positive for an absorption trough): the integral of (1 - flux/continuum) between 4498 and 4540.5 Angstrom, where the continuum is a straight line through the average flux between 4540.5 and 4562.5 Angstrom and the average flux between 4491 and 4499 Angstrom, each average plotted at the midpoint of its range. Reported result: -4.7 Angstrom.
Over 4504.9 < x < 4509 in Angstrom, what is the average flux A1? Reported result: 5.7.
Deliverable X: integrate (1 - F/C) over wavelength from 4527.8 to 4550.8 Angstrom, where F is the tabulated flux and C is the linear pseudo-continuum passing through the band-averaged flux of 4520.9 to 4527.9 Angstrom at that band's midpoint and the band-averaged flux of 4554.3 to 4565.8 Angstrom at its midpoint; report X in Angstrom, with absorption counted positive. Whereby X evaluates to 2.60 Angstrom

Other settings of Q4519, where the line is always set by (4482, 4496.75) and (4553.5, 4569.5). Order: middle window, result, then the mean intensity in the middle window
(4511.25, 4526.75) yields -2.08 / 5.03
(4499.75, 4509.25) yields -2.29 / 5.42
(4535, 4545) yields 0.17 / 4.46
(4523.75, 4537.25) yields -1.39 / 4.96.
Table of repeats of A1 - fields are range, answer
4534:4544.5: 4.46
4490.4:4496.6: 4.25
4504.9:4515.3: 5.07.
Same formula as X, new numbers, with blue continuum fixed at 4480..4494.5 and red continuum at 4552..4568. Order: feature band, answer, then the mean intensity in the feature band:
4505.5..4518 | -1.8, 4.98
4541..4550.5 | 0.1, 4.47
